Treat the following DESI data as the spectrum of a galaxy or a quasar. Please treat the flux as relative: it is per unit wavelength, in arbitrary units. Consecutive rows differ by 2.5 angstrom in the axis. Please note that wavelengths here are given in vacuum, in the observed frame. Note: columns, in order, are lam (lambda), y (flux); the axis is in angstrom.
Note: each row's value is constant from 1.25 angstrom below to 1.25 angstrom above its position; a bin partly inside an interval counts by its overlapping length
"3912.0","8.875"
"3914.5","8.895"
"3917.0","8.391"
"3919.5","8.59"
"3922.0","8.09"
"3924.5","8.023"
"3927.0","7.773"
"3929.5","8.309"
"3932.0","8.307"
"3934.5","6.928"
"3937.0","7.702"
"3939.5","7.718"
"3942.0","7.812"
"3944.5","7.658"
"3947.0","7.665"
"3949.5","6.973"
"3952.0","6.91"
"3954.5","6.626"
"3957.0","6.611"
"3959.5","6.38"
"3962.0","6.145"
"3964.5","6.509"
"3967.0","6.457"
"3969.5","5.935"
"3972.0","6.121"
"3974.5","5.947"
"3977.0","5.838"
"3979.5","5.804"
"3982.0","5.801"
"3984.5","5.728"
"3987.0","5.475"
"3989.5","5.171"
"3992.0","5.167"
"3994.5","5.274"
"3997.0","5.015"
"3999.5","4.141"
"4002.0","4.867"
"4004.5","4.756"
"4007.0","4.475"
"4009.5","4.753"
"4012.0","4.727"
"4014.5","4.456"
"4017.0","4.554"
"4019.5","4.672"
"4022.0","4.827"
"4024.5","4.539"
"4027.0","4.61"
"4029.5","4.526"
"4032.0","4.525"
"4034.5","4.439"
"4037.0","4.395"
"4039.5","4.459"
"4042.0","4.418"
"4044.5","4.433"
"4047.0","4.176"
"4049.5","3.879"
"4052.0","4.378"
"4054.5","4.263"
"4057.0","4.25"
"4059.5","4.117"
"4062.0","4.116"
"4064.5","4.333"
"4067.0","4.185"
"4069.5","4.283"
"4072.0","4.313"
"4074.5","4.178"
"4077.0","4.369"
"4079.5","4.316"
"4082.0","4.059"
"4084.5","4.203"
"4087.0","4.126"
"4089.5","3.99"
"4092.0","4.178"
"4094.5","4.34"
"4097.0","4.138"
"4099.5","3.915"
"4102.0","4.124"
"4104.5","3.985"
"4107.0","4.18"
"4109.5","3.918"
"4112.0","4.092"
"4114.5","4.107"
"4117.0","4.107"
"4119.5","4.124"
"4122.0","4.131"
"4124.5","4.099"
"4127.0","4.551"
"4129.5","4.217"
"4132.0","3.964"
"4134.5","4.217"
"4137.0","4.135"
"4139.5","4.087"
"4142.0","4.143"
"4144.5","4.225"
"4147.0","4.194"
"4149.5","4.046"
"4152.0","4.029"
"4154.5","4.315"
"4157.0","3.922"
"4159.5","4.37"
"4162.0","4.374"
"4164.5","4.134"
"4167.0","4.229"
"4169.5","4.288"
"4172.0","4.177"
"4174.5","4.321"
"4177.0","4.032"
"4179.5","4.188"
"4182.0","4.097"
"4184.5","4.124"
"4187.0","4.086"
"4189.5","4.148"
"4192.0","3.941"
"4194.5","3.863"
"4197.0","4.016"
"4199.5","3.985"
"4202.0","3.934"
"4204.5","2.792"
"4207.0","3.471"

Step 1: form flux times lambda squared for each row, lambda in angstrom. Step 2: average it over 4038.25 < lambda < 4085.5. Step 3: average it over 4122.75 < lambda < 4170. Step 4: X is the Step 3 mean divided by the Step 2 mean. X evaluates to 1.03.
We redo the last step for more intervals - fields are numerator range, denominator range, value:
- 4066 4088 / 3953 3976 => 0.71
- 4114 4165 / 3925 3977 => 0.65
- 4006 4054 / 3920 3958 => 0.62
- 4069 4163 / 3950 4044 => 0.84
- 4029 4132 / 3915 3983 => 0.63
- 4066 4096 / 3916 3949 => 0.57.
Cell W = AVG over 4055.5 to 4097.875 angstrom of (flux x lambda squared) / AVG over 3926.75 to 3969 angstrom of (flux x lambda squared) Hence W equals 0.63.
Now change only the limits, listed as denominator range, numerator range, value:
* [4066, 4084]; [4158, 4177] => 1.05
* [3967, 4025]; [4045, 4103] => 0.84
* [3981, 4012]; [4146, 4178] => 0.90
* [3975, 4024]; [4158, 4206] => 0.88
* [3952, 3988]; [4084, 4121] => 0.71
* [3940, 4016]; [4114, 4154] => 0.77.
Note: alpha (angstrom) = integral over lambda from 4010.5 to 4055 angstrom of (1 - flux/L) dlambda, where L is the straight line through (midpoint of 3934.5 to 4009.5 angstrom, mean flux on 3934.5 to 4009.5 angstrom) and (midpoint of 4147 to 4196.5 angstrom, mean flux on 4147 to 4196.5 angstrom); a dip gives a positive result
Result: 8.3 angstrom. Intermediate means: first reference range 6.08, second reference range 4.14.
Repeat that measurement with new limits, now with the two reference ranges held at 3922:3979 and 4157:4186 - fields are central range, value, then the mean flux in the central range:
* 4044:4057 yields 3.5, 4.22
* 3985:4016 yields 7.3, 4.88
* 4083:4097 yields 2.9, 4.16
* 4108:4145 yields 4.9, 4.14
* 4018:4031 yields 3.1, 4.63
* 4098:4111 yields 2.6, 4.03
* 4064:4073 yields 2.0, 4.27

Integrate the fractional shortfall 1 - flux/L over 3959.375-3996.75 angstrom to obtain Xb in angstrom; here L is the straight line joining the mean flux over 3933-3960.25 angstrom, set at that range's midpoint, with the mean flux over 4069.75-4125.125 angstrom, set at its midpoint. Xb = 4.3 angstrom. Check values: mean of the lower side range 7.21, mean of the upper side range 4.14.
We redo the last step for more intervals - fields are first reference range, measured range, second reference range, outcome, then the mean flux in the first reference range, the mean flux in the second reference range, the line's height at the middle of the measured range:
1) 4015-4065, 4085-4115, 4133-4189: 1.3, 4.4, 4.17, 4.28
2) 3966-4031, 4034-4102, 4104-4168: 6.0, 5.13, 4.15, 4.64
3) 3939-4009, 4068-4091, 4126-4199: 3.5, 6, 4.15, 4.97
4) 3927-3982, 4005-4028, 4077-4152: 4.7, 6.87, 4.14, 5.81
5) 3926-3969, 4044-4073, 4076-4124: 4.3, 7.18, 4.12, 4.96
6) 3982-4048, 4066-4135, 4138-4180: 3.9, 4.74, 4.18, 4.41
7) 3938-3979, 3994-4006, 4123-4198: 2.7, 6.7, 4.15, 6.17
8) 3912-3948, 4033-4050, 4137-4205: 5.1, 8.02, 4.09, 6.2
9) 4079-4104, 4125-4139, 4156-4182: -0.1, 4.13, 4.2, 4.17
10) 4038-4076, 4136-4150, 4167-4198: 0.0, 4.25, 4.11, 4.16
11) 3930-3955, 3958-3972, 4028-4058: 1.0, 7.48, 4.35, 6.78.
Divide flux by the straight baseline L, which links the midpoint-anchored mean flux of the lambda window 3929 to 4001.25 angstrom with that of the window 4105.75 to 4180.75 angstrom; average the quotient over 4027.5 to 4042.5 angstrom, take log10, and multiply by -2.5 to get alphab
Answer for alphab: 0.23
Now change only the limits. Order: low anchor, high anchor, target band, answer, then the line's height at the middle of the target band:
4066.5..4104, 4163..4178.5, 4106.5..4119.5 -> 0.03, 4.18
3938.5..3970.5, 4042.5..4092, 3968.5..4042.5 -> 0.14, 5.67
